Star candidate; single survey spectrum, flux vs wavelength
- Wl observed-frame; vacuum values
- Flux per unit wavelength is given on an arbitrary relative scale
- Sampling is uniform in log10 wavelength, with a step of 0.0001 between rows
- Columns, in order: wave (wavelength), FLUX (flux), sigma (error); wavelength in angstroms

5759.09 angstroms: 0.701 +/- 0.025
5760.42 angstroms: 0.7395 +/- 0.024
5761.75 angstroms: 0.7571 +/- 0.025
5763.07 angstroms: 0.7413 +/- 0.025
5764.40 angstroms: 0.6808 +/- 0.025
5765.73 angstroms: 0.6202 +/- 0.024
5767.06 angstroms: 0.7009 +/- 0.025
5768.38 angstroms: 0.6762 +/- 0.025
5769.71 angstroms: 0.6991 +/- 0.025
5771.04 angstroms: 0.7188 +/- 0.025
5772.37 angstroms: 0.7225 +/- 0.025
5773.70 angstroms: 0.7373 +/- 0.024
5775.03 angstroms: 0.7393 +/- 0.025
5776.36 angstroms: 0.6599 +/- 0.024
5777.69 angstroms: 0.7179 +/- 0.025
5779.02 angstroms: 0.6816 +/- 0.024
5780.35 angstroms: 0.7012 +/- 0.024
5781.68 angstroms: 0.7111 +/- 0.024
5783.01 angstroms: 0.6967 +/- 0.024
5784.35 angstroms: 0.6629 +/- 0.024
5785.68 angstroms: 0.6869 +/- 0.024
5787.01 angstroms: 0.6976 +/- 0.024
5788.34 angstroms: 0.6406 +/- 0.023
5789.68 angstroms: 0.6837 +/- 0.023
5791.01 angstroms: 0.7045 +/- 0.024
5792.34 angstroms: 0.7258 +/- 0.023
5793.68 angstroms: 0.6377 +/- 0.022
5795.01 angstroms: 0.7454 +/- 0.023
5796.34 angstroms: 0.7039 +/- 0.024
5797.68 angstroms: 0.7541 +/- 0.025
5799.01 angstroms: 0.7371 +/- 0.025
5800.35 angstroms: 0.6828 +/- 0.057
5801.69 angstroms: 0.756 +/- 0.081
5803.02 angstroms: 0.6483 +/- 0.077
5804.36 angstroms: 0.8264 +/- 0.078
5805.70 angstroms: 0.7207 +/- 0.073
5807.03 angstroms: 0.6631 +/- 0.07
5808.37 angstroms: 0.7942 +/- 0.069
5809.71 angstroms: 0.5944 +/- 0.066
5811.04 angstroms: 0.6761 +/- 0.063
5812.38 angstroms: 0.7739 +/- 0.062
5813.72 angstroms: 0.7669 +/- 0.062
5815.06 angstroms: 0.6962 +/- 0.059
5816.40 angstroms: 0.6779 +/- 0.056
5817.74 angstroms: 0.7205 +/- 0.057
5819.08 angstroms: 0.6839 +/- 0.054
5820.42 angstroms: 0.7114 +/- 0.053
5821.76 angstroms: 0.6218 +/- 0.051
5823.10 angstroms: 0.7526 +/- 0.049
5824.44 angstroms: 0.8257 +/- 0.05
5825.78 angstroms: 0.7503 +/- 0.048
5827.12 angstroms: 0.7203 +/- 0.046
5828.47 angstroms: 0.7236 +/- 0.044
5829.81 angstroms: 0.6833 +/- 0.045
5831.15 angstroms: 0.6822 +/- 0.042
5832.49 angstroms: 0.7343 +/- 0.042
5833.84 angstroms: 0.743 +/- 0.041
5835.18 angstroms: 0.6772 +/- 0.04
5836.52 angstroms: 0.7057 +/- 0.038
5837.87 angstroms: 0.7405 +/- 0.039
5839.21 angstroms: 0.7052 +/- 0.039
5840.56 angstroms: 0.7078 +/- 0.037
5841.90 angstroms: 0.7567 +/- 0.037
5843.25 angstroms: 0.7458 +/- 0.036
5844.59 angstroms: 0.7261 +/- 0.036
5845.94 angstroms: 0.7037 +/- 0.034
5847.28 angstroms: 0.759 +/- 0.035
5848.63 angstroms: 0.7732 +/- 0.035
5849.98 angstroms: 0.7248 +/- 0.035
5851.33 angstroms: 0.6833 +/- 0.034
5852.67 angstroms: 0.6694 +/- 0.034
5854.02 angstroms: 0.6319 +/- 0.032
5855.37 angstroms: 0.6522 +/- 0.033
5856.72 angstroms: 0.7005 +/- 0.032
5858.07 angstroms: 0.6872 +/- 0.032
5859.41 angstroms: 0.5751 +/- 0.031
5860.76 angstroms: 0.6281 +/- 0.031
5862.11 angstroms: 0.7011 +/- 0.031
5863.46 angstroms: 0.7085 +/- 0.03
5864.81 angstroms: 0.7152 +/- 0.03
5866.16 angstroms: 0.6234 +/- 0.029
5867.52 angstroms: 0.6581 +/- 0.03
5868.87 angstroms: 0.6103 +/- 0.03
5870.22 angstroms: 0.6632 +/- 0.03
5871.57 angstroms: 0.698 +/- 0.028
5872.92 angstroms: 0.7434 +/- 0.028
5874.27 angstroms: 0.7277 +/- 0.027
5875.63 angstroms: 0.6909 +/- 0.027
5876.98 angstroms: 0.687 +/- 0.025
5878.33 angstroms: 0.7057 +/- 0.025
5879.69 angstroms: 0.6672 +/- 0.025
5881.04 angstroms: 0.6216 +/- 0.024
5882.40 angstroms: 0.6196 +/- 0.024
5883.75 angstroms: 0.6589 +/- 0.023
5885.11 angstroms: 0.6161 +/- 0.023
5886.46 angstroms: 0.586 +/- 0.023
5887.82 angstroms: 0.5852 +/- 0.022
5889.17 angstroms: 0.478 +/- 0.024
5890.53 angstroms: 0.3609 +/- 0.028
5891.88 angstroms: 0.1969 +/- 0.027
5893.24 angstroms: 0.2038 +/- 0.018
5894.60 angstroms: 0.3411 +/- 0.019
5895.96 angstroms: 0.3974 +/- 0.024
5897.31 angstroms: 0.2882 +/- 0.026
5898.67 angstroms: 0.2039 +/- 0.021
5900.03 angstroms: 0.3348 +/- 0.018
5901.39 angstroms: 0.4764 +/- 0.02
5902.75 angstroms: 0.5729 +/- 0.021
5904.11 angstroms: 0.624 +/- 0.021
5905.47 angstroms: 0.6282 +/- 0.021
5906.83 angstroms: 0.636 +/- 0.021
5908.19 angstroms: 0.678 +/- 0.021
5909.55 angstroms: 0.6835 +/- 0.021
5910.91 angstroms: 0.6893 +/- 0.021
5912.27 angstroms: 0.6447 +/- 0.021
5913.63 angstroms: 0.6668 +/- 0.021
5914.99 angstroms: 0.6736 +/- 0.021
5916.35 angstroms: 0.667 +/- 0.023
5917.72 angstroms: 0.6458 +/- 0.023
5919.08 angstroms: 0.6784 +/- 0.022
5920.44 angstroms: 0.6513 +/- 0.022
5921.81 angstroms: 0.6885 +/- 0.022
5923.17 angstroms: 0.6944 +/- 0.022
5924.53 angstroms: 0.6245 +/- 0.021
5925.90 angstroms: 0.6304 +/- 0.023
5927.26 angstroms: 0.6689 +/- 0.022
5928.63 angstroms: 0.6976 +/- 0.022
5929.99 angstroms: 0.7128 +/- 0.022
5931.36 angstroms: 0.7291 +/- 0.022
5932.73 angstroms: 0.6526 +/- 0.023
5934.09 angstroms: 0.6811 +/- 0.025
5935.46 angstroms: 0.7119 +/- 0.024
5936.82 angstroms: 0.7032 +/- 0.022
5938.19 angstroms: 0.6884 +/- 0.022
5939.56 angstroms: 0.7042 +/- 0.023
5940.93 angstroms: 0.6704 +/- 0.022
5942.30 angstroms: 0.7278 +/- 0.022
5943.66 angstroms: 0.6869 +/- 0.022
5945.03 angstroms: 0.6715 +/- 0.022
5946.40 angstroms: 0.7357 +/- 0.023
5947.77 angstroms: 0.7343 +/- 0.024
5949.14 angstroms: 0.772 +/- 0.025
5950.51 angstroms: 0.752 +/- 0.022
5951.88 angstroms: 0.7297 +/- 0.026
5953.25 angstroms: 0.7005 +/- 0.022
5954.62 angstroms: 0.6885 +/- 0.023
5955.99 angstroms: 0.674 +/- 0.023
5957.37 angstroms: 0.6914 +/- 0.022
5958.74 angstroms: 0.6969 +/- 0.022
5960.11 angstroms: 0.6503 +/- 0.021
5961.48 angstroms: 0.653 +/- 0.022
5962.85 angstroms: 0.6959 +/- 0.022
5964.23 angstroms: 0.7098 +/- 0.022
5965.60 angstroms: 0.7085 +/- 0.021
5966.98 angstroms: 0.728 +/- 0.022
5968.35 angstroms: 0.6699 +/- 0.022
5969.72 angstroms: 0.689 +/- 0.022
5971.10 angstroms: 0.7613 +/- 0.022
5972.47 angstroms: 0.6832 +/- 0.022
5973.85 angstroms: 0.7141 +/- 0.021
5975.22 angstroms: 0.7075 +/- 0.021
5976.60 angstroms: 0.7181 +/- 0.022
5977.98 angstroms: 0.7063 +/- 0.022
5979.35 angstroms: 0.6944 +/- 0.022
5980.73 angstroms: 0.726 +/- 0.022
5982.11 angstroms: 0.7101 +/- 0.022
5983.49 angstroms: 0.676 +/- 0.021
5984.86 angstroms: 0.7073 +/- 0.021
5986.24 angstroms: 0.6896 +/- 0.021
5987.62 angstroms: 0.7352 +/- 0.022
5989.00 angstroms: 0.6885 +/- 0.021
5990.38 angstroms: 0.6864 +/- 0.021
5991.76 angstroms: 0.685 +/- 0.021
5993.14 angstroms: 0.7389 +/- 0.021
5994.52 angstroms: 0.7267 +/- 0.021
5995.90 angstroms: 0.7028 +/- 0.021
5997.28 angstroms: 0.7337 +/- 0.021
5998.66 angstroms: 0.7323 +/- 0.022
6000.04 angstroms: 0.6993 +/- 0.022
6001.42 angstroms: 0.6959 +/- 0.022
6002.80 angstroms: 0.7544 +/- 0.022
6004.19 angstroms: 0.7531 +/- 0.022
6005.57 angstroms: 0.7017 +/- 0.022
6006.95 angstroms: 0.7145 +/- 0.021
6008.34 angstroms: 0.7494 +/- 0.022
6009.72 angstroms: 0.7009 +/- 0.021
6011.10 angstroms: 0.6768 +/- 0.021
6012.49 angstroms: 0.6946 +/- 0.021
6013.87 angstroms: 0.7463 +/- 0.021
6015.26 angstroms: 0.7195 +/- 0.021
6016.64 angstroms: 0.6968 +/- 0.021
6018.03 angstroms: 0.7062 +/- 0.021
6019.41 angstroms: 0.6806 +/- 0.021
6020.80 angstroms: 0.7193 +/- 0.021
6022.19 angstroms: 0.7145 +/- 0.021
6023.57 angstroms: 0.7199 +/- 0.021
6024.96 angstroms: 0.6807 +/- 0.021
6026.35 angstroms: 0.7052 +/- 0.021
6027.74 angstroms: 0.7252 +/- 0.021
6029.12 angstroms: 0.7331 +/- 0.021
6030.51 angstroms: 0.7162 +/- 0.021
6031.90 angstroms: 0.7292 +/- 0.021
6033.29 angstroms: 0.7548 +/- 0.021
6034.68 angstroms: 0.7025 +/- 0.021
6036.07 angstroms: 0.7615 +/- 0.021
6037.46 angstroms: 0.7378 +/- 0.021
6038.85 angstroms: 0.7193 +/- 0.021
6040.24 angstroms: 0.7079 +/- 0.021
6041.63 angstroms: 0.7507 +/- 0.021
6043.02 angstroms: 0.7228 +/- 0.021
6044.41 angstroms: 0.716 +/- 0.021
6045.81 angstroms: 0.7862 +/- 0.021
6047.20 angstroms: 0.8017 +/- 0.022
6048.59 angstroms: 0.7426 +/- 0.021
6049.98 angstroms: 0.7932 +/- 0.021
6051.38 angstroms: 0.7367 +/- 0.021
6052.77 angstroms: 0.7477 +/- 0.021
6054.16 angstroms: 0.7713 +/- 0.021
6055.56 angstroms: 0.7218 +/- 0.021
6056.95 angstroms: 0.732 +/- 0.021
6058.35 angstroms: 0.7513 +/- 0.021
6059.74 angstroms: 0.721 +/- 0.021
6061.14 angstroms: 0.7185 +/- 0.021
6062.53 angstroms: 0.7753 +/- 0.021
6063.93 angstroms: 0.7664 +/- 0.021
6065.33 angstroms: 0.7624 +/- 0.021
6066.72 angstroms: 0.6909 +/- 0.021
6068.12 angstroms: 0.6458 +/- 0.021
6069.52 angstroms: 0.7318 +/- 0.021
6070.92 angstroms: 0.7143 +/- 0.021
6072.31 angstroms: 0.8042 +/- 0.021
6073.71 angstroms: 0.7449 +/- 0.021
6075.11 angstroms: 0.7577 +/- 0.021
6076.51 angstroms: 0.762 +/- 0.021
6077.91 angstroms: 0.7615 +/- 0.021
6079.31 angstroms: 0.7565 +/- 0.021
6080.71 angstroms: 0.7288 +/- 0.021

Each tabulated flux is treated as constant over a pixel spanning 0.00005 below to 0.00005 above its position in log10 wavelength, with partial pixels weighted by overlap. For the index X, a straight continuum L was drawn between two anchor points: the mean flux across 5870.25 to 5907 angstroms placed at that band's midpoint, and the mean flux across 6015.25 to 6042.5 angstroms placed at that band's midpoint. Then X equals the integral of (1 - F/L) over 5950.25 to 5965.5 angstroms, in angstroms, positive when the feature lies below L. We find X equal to -1.7 angstroms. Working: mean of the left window 0.532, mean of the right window 0.719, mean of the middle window 0.694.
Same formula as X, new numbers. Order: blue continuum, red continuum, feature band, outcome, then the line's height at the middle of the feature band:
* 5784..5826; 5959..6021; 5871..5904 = 8.78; 0.709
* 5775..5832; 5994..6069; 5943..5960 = 0.27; 0.72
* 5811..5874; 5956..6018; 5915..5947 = 1.00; 0.705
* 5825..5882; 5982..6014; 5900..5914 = 1.74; 0.701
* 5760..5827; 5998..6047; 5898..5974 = 5.31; 0.717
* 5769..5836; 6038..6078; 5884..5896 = 4.87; 0.721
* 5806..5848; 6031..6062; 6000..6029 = 1.01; 0.739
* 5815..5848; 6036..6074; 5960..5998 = 1.53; 0.734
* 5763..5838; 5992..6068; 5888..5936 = 9.94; 0.717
